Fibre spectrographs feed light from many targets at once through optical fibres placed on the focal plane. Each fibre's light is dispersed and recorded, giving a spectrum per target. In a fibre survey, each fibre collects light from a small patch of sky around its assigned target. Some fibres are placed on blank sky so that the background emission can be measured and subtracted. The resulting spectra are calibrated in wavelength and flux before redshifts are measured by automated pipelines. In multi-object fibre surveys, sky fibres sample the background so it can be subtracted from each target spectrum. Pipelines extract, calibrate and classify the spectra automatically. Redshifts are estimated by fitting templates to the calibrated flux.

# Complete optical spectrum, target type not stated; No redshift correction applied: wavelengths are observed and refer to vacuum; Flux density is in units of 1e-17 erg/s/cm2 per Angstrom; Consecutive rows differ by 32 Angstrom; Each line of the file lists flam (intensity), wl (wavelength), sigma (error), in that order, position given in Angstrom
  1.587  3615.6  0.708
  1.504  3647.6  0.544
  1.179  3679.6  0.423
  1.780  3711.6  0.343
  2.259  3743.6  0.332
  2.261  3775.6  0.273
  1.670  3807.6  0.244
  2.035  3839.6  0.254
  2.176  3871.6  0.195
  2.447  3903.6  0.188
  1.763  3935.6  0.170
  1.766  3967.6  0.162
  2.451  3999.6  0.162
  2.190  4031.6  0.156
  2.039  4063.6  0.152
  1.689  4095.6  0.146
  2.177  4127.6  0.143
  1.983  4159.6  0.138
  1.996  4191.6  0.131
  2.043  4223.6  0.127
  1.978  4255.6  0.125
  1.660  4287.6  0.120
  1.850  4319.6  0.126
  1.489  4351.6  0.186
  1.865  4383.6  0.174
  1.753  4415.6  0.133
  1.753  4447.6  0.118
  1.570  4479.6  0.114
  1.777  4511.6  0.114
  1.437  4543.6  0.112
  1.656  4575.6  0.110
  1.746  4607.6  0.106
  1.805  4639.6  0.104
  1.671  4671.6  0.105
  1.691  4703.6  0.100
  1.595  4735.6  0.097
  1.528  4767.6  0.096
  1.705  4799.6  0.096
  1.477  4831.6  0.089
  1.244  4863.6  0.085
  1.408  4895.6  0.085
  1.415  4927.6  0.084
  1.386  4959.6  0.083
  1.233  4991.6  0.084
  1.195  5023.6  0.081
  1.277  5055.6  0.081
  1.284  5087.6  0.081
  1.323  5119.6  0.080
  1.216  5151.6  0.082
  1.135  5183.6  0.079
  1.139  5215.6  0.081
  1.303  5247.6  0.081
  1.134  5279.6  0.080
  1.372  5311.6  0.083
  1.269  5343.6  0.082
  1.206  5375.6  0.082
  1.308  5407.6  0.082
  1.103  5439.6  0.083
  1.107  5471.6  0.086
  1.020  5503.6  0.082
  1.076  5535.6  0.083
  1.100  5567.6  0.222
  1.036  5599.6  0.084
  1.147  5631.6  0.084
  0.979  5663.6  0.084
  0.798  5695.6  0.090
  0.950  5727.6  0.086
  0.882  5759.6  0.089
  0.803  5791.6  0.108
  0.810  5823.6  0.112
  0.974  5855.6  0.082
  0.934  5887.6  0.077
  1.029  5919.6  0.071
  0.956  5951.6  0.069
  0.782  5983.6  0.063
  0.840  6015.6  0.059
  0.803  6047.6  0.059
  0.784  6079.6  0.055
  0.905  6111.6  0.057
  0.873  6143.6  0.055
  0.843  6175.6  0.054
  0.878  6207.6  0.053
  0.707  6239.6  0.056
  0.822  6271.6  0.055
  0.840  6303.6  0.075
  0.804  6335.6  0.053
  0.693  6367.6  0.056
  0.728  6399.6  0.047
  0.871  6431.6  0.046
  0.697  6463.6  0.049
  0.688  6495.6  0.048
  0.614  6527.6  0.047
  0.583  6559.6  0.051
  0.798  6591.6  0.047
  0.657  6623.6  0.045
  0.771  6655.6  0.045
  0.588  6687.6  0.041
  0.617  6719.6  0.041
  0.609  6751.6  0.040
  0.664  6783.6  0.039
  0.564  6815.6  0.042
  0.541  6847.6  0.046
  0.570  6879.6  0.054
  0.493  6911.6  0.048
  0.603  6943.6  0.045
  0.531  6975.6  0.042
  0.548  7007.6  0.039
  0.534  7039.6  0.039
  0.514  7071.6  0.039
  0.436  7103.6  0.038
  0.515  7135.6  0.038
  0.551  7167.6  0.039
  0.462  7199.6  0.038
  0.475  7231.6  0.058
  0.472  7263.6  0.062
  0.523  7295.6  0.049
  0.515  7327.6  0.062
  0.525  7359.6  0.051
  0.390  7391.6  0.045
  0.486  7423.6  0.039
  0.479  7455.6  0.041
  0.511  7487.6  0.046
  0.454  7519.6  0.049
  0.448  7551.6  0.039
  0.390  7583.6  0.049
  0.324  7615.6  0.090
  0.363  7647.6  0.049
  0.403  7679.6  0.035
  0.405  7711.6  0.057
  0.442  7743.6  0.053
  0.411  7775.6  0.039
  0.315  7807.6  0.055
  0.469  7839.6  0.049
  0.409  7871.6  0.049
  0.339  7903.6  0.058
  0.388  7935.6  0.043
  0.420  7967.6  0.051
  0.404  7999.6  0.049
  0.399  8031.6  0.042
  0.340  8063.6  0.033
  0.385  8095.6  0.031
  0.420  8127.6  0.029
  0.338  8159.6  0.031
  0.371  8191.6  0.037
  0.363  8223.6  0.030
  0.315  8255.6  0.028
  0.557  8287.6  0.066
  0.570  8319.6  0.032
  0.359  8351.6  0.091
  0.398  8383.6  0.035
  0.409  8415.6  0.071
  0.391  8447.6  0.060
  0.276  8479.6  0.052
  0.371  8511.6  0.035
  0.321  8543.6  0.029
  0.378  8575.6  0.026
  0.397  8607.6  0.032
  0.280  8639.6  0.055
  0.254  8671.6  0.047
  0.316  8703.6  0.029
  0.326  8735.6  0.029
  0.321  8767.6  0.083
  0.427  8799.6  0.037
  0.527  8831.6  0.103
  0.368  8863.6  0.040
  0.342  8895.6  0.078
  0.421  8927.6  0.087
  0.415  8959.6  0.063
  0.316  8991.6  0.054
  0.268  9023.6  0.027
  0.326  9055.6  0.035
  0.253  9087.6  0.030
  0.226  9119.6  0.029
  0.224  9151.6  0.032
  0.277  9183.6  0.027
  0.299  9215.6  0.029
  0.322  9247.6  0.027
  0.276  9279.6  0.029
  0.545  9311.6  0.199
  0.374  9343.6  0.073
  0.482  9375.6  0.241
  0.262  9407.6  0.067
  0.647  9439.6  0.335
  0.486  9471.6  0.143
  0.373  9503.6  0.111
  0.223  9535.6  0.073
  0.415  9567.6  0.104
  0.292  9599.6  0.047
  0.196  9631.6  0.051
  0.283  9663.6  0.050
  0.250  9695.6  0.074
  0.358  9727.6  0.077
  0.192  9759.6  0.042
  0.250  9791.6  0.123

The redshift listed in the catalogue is 1.23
